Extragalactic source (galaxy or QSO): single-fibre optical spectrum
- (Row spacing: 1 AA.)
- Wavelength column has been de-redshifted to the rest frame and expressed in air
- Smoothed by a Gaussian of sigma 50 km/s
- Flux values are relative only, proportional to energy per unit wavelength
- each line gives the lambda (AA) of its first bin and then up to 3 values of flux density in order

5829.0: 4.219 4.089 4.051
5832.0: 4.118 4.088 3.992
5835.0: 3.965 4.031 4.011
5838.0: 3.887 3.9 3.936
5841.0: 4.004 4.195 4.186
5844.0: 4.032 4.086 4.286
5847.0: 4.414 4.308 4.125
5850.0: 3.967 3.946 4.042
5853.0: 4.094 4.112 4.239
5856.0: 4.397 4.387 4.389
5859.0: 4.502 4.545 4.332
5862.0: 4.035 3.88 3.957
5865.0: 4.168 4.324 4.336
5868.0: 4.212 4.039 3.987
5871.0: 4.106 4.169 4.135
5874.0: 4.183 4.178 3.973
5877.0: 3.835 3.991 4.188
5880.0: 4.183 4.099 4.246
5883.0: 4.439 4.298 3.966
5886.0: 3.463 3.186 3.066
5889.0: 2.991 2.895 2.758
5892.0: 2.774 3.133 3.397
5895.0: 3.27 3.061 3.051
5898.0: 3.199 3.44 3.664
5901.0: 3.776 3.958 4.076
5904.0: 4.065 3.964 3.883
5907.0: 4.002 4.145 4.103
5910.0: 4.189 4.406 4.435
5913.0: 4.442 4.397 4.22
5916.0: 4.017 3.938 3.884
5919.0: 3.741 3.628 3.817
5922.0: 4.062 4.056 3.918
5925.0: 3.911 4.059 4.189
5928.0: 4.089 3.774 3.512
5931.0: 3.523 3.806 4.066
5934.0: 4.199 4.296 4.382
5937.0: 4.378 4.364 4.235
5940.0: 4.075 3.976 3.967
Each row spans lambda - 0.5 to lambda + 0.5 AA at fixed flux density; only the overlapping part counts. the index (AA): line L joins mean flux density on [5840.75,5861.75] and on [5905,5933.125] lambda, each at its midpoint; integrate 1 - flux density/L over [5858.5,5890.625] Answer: 1.2 AA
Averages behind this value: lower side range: 4.22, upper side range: 4.01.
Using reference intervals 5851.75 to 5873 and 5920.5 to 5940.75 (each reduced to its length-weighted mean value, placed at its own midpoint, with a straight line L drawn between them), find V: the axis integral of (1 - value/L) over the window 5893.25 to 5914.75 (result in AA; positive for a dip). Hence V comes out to 1.3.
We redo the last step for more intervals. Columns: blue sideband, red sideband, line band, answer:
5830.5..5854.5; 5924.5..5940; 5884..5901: 3.37 AA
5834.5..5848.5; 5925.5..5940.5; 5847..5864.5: -0.49 AA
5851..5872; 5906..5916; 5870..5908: 4.51 AA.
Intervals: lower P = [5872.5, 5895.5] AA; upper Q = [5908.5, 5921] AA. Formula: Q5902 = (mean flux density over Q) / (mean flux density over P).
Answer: 1.12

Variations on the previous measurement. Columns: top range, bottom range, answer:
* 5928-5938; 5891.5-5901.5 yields 1.23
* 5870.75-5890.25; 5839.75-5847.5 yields 0.94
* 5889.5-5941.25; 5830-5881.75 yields 0.93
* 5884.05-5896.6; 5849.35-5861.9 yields 0.76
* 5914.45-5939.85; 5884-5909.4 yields 1.14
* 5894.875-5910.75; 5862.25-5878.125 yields 0.92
